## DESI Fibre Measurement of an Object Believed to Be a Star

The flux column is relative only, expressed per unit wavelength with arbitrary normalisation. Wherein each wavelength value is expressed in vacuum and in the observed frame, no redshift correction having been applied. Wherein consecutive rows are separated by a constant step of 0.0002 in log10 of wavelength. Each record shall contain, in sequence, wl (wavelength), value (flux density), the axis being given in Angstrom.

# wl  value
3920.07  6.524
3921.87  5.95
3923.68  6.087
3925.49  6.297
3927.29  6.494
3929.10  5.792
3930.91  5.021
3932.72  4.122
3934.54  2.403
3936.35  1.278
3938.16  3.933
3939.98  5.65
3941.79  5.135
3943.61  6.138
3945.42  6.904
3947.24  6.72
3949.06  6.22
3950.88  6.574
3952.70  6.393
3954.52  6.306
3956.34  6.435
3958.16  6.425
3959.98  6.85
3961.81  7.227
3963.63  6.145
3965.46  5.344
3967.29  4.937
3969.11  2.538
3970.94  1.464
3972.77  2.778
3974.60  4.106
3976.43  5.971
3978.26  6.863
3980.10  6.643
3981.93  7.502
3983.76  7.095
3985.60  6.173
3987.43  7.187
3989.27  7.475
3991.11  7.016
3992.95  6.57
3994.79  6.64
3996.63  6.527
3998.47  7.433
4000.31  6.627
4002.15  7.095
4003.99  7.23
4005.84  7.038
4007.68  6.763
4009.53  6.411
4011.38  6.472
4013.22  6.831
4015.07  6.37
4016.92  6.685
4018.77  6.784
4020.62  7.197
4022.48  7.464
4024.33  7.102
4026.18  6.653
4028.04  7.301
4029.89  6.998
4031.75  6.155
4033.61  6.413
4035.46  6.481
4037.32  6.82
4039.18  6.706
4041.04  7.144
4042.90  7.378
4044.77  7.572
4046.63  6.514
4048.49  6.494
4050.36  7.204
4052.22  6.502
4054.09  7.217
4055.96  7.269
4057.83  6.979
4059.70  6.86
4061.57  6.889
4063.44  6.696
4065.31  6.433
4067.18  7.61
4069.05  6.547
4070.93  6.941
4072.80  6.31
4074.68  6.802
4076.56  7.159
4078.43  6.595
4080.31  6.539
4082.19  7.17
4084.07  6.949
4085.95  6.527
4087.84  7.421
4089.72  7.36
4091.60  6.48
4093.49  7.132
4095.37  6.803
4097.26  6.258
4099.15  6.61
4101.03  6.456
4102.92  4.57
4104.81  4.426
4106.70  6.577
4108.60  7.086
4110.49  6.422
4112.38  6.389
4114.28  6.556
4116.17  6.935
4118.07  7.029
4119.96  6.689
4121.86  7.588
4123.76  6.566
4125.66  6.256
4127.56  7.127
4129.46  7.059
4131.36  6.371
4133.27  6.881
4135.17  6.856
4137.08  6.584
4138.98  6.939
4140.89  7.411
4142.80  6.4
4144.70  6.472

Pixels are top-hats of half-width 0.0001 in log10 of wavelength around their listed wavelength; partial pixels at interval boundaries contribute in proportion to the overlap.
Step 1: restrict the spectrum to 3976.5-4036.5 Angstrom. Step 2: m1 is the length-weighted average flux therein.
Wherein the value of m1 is 6.84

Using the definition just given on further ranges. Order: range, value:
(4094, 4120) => 6.35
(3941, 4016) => 6.21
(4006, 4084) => 6.84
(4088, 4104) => 6.49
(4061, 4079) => 6.8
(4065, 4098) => 6.85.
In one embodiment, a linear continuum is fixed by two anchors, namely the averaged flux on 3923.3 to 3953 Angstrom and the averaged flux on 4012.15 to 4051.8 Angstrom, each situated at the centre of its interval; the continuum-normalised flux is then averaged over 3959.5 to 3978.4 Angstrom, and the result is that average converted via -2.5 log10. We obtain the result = 0.21 mag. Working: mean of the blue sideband 5.33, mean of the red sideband 6.86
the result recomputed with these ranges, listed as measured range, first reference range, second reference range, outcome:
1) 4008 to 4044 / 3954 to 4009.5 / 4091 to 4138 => -0.09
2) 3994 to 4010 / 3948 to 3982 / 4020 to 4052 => -0.10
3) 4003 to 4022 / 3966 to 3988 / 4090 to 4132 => -0.21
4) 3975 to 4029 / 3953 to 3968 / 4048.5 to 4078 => -0.06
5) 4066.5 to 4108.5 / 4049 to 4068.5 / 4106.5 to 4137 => 0.04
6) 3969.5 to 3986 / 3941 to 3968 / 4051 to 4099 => 0.21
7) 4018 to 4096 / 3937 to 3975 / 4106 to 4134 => -0.11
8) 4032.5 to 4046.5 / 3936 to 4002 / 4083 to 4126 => -0.10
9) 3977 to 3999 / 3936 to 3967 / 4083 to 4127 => -0.14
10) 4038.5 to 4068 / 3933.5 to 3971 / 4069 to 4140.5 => -0.12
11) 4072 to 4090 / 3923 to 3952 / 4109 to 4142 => -0.07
